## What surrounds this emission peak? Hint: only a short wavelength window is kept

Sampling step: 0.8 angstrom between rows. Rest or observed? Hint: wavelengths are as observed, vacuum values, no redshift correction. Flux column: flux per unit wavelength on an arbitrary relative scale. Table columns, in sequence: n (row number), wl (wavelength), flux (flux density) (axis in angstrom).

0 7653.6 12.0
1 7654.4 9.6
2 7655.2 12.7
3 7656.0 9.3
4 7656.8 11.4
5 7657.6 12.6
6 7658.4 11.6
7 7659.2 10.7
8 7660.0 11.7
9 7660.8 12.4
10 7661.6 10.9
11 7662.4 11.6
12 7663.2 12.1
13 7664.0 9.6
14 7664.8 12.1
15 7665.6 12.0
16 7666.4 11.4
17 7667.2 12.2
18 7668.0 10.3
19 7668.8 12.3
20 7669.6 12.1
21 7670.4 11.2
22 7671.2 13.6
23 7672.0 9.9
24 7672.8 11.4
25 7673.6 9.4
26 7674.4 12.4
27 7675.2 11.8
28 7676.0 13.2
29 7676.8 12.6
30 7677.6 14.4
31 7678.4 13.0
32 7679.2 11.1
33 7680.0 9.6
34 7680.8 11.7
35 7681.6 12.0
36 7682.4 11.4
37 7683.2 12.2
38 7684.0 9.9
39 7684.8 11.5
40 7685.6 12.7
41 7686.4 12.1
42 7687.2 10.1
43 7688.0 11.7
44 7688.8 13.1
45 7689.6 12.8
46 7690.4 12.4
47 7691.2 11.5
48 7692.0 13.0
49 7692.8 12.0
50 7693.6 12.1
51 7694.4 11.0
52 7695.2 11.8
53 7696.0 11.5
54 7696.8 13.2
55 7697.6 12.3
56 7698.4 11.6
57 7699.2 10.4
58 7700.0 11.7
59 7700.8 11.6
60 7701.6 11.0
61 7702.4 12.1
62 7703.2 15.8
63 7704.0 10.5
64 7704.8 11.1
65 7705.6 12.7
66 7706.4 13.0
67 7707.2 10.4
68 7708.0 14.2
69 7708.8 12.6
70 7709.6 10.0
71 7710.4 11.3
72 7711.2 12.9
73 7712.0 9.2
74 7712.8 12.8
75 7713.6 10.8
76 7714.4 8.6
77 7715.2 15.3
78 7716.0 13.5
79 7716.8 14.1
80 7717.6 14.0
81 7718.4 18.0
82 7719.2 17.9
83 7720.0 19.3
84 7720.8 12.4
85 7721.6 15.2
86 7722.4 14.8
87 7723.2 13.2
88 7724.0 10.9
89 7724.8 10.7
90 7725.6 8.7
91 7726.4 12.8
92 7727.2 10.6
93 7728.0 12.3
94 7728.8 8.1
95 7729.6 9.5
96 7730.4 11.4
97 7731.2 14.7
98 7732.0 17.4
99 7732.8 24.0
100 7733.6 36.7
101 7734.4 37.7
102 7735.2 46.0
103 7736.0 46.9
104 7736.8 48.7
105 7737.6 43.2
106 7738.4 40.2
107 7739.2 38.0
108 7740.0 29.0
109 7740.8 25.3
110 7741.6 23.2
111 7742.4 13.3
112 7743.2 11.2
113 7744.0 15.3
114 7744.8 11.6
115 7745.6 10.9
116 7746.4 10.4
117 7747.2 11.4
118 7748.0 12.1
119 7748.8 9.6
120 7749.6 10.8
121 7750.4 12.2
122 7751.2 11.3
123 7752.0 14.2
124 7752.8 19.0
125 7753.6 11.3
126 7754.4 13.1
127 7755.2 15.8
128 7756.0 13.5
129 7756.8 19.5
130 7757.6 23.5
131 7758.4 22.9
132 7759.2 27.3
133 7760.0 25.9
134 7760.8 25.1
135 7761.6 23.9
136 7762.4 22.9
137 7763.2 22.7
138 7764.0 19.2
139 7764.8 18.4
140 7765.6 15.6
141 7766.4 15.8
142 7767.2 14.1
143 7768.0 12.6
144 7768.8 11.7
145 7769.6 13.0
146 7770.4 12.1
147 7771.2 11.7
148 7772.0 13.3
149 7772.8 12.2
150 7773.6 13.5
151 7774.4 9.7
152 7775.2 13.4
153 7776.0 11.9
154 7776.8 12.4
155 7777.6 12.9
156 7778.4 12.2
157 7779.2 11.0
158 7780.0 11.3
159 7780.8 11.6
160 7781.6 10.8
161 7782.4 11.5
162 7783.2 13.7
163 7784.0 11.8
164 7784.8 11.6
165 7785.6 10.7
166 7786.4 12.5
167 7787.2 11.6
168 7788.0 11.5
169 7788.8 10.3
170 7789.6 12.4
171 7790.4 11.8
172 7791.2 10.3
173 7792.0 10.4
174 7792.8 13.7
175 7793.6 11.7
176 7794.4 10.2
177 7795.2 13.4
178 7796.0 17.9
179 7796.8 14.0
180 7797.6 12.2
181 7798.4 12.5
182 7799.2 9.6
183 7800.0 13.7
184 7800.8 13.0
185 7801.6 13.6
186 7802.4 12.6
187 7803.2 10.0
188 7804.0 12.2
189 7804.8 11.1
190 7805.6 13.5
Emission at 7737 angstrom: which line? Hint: H-alpha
